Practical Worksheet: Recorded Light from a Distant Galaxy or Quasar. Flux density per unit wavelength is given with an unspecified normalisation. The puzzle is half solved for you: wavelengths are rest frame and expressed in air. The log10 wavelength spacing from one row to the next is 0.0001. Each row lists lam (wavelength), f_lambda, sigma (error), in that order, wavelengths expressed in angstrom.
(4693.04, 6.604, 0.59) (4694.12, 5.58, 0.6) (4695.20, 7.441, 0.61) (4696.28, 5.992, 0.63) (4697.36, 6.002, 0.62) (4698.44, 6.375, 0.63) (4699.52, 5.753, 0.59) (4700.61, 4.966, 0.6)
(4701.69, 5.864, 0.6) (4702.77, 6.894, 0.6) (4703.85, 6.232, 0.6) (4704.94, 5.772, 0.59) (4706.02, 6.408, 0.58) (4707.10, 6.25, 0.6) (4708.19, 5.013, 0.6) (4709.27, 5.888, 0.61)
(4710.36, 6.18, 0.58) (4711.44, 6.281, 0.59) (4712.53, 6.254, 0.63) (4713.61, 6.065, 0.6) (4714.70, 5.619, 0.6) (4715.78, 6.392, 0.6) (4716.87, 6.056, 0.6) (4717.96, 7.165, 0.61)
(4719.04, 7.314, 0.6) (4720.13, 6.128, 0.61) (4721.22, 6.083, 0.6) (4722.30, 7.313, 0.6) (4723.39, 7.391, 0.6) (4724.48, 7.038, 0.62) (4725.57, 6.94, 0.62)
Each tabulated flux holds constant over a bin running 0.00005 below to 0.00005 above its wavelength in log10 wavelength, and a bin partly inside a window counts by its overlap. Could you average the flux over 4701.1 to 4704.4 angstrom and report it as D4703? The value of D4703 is 6.31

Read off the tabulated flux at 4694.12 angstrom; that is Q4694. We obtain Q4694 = 5.58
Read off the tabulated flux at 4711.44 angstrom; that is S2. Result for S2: 6.281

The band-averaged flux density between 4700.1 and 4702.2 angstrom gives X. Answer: 5.42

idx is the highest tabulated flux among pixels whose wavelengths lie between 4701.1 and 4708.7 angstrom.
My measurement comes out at 6.894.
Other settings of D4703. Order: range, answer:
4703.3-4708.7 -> 5.94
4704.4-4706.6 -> 6.11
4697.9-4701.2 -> 5.7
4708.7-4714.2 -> 6.12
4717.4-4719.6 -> 7.22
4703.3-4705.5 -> 6.01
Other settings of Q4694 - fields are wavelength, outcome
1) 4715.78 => 6.392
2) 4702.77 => 6.894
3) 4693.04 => 6.604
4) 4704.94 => 5.772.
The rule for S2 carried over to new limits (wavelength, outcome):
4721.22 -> 6.083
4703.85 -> 6.232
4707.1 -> 6.25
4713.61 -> 6.065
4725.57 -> 6.94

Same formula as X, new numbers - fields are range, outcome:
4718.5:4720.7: 6.7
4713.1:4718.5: 6.26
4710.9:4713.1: 6.27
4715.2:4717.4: 6.22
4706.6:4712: 5.91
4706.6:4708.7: 5.61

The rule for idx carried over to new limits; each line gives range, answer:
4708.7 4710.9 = 6.18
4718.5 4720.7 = 7.314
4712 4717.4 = 6.392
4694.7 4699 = 7.441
